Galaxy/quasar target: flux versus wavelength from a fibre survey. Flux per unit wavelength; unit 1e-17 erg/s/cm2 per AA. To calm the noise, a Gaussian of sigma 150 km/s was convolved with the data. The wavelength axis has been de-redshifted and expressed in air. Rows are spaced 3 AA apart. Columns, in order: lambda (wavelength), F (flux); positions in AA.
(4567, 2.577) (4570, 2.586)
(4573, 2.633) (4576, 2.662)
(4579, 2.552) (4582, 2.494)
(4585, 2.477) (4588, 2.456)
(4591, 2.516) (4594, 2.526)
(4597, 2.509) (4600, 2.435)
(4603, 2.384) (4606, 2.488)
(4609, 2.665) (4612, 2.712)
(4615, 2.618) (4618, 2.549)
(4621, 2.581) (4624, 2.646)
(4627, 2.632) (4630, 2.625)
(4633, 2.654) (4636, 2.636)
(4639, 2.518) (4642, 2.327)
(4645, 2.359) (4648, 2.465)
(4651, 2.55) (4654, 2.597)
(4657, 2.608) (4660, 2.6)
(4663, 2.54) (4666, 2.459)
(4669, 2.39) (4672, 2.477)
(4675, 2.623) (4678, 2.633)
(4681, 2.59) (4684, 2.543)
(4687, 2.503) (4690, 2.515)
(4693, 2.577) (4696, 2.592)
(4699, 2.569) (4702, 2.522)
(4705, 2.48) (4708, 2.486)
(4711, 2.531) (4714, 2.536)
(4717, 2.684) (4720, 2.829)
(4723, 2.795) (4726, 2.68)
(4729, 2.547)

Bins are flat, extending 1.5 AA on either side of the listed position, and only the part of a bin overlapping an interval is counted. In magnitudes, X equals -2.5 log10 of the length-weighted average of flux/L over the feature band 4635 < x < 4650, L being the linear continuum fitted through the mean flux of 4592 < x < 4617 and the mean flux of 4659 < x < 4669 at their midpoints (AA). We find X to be 0.027 mag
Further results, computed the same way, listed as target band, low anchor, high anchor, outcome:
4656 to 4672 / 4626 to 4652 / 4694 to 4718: 0.01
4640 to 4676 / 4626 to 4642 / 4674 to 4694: 0.03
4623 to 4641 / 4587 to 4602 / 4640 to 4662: -0.05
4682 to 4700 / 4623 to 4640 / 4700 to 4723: 0.02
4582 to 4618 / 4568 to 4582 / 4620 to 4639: 0.03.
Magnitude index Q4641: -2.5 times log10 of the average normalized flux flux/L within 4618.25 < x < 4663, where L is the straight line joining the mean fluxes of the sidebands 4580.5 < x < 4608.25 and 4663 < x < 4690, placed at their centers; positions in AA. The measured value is -0.02 mag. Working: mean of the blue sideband 2.48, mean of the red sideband 2.53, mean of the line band 2.56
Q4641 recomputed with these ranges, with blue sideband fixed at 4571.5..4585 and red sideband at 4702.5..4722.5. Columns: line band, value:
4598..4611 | 0.03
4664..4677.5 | 0.04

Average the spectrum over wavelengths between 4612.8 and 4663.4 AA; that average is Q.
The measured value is 2.56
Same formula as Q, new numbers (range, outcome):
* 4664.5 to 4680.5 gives 2.52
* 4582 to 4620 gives 2.53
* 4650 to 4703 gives 2.55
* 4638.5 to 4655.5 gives 2.47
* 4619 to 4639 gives 2.62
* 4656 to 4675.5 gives 2.52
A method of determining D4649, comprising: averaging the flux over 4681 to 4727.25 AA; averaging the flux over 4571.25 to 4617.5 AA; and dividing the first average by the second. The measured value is 1.02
